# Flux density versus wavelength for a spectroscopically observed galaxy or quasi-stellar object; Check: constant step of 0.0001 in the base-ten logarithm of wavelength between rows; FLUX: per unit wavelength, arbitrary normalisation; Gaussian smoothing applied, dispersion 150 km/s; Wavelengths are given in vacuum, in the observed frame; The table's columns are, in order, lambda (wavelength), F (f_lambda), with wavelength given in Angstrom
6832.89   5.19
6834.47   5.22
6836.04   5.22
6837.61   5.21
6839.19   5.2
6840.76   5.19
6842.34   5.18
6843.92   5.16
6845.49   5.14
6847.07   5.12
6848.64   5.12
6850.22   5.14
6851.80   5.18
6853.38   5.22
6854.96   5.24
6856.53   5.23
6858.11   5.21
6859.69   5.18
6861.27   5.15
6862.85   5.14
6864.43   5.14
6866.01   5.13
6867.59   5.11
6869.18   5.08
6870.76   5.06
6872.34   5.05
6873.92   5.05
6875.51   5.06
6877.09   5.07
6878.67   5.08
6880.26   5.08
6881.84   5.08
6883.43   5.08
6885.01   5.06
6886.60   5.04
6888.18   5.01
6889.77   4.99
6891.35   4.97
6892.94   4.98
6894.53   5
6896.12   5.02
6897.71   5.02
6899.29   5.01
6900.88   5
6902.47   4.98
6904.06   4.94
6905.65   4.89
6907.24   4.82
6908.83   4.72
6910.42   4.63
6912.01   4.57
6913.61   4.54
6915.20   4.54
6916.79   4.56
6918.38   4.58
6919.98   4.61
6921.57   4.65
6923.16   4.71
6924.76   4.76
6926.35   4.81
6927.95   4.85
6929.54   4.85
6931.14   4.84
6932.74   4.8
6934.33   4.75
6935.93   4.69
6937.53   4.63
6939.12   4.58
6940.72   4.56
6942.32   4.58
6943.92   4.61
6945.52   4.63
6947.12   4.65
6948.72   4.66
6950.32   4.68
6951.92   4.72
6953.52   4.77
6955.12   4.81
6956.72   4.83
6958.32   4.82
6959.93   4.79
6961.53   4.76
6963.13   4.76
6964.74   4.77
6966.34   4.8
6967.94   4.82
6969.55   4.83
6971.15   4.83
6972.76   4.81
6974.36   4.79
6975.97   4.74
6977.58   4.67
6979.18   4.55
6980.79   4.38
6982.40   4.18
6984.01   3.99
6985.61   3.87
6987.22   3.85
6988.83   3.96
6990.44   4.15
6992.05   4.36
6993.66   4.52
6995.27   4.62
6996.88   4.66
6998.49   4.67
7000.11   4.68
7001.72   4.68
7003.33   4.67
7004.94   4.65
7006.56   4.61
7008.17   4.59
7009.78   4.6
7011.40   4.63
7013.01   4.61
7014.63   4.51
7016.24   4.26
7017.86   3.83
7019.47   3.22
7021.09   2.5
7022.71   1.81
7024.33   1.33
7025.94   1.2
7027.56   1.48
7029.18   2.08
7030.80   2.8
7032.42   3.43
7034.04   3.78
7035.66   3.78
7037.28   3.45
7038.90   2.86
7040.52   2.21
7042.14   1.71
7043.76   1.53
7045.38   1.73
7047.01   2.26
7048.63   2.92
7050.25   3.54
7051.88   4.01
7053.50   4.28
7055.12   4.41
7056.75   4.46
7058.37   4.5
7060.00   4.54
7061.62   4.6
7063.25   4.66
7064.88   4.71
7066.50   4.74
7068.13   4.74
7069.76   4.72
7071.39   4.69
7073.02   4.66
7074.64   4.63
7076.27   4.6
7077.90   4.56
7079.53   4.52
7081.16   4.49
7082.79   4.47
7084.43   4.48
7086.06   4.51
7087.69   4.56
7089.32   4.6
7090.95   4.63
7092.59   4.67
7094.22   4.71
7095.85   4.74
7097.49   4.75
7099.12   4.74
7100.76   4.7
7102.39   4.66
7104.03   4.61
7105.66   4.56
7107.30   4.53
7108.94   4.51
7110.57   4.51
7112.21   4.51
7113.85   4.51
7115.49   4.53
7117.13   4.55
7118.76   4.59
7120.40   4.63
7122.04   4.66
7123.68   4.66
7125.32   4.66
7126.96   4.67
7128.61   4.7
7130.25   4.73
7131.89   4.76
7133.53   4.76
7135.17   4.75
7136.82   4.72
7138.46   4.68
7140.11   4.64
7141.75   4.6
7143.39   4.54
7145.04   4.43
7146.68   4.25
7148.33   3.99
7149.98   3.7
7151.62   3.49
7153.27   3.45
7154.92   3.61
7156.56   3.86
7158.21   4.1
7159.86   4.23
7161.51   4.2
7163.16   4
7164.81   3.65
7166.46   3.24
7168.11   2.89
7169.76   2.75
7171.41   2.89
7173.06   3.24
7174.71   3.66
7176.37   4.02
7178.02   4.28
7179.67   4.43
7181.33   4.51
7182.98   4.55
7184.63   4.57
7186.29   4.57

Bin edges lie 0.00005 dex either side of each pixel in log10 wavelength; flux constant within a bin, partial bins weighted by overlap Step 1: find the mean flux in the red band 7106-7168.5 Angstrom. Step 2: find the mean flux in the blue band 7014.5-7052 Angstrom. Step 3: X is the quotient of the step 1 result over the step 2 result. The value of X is 1.59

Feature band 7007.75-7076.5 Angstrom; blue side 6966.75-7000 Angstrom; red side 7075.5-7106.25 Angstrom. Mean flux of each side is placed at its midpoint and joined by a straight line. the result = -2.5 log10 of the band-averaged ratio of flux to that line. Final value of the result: 0.266 mag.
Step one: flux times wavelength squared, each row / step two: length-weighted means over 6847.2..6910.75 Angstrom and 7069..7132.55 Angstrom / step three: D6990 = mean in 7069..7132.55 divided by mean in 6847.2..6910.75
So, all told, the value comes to 1.0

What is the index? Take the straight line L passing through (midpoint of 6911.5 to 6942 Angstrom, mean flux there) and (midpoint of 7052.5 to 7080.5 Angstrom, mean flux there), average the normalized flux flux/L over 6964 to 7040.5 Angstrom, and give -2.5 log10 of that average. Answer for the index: 0.17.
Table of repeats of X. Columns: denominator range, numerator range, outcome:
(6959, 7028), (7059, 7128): 1.10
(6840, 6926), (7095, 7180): 0.85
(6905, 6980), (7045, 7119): 0.94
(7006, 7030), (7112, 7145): 1.42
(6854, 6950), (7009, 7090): 0.76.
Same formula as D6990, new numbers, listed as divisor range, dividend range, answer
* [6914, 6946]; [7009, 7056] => 0.67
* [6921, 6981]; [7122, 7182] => 0.92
